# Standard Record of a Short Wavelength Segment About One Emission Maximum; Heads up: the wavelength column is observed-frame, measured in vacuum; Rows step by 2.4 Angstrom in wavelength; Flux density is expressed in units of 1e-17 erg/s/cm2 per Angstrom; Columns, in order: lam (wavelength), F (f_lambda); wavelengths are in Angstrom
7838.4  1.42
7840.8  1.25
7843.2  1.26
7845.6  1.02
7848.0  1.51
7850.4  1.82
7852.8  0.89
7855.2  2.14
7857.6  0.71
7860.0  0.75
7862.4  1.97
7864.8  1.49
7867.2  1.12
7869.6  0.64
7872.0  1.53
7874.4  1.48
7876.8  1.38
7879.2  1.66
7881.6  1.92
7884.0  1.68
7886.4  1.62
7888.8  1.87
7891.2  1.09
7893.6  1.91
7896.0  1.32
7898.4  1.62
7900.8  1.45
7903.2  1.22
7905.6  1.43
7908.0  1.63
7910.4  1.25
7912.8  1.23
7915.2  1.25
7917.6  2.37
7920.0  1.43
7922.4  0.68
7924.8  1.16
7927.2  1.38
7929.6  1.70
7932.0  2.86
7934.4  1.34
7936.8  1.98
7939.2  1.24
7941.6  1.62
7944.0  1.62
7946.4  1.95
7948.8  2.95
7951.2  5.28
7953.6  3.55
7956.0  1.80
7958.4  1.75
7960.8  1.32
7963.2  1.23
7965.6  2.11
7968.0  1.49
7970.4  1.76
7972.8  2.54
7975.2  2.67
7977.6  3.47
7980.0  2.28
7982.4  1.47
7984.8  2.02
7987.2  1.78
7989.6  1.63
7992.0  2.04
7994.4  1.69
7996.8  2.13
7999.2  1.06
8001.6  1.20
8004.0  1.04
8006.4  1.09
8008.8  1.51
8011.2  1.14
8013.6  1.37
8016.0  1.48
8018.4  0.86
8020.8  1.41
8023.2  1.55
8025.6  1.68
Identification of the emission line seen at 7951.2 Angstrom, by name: H-alpha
